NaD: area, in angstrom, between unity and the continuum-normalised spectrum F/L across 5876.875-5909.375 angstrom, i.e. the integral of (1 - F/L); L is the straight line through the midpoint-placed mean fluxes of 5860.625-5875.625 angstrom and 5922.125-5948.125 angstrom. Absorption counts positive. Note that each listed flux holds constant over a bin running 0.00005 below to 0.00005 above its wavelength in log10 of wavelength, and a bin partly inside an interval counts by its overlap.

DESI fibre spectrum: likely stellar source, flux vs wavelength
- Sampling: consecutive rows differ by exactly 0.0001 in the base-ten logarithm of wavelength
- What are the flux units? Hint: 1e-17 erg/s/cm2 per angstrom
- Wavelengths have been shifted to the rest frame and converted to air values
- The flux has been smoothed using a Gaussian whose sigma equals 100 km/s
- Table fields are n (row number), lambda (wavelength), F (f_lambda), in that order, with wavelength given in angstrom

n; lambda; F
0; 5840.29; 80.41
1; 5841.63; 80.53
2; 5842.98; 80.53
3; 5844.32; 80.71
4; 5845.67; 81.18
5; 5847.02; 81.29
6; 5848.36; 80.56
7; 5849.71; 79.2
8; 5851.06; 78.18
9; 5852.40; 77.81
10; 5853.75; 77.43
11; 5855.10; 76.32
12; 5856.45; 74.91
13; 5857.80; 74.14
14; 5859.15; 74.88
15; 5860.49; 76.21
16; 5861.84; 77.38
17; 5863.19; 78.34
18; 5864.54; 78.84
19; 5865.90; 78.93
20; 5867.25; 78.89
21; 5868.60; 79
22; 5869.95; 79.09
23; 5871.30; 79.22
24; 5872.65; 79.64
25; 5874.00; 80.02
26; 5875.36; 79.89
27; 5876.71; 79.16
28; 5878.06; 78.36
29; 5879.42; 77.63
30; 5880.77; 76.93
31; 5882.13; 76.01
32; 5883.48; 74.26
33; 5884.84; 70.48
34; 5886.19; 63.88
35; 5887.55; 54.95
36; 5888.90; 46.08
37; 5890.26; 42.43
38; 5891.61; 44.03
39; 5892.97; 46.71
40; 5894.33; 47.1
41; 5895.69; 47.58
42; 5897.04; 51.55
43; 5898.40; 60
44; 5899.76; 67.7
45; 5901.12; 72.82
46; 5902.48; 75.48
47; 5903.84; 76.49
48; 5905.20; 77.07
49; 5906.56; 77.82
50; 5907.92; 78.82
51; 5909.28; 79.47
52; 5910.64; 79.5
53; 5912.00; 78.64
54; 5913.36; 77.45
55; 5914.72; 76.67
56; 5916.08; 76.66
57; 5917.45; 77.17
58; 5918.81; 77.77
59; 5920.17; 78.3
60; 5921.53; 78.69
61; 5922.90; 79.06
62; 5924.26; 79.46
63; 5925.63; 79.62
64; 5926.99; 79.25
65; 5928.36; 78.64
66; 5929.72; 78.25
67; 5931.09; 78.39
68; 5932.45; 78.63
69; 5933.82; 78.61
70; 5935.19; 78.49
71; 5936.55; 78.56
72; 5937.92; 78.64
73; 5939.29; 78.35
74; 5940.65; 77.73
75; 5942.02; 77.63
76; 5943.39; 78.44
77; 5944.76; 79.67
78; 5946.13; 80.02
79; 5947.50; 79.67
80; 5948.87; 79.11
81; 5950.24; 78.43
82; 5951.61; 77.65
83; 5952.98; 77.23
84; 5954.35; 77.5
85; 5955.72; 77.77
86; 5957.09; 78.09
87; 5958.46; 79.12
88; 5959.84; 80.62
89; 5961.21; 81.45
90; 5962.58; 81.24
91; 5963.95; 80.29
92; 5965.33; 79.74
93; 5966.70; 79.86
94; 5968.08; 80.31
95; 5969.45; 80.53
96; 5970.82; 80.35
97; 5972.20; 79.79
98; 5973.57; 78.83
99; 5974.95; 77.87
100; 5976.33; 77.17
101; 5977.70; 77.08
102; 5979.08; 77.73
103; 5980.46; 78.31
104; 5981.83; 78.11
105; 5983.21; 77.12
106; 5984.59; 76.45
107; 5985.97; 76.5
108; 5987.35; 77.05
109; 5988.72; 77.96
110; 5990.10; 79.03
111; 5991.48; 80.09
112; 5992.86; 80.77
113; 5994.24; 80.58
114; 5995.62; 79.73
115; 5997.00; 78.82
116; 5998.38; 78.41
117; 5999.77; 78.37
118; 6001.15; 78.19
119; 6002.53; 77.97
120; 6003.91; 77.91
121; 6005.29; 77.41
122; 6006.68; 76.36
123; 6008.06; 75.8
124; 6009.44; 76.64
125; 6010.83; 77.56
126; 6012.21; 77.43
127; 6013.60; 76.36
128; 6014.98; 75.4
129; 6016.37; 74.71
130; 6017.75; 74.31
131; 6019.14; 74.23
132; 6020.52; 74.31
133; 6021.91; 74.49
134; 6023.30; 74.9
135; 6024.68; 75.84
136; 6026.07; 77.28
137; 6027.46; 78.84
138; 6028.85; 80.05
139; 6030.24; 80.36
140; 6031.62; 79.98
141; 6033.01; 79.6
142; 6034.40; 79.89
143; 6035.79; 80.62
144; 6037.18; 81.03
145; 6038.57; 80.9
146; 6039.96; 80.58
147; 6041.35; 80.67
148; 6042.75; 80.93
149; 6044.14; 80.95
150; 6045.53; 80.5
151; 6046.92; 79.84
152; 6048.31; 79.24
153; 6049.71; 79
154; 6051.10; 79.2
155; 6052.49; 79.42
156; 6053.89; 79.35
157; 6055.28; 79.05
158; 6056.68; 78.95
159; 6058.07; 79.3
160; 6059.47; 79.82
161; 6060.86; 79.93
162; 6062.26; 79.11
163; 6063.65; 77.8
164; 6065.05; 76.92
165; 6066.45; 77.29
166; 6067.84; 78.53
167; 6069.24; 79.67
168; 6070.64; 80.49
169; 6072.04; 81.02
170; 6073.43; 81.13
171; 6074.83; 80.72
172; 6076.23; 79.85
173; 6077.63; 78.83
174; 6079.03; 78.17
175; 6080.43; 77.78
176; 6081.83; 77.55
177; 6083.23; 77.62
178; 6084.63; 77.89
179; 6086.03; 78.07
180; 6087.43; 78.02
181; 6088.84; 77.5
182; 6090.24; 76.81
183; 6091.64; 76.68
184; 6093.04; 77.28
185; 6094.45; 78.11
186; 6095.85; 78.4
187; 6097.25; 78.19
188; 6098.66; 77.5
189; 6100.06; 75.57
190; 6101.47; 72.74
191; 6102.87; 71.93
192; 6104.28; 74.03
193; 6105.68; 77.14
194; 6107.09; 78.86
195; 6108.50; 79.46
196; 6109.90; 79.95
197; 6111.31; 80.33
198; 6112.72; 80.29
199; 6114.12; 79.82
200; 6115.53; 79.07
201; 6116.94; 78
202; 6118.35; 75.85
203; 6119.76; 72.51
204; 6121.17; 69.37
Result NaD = 5.7 angstrom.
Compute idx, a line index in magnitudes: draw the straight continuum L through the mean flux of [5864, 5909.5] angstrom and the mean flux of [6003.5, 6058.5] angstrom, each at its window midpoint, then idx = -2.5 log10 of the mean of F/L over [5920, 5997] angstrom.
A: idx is -0.07 mag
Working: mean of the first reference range 69.2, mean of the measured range 78.8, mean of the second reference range 78.2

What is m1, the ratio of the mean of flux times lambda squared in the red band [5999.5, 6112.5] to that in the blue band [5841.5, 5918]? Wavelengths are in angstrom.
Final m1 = 1.14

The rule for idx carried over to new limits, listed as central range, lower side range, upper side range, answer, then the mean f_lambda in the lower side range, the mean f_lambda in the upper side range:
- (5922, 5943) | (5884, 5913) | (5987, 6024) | -0.15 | 64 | 77.2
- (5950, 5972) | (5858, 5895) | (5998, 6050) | -0.07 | 70.3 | 78.1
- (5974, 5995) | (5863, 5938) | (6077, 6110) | -0.05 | 72.8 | 77.2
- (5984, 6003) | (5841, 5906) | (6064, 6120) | -0.05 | 71.8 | 77.9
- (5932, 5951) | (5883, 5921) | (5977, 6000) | -0.09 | 67.1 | 78.4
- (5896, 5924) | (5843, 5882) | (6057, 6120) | 0.05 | 78.4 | 78.1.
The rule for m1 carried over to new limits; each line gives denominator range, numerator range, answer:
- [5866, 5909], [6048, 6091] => 1.22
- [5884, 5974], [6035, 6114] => 1.11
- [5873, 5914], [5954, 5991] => 1.19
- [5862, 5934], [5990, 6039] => 1.12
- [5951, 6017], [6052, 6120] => 1.03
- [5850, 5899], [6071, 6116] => 1.20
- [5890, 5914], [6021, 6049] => 1.26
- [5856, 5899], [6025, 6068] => 1.22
